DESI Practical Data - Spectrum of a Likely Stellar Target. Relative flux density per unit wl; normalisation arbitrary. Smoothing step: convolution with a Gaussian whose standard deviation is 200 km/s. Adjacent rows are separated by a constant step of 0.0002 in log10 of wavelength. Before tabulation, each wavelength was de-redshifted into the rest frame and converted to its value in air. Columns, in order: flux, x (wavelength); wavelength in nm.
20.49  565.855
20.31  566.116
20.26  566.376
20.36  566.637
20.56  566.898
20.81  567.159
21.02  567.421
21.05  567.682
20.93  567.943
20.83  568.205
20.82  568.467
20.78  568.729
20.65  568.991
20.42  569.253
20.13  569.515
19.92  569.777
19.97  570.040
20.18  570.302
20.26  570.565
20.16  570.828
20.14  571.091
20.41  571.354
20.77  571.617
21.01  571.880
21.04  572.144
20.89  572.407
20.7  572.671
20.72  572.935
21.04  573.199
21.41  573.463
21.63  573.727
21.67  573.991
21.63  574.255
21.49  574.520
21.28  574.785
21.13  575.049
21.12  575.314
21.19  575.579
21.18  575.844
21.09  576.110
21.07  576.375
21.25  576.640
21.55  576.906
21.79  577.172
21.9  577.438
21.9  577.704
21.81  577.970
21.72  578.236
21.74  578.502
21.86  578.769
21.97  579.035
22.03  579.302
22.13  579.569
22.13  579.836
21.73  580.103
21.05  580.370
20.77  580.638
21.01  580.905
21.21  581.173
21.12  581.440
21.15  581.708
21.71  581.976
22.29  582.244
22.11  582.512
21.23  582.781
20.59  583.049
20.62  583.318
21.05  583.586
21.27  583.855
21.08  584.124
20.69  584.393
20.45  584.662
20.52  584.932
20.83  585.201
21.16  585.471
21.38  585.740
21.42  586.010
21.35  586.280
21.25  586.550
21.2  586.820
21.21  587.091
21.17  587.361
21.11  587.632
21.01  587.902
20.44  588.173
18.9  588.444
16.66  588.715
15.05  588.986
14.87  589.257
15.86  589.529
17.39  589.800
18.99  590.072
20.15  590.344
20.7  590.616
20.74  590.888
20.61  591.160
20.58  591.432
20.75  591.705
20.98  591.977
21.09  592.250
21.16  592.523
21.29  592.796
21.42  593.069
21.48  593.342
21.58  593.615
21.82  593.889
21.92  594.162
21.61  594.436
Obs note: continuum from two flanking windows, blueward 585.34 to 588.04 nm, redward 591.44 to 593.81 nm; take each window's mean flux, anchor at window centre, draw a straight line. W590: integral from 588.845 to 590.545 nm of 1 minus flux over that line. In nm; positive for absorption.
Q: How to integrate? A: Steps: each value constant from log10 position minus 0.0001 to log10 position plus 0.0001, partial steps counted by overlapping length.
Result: 0.32 nm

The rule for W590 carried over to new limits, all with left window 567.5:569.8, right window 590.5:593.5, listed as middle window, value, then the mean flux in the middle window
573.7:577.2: -0.10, 21.3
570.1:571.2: 0.03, 20.2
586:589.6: 0.27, 19.4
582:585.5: -0.04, 21.1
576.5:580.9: -0.19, 21.7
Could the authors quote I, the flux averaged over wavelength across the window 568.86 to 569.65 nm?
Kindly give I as 20.4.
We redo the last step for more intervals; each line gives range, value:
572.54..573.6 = 21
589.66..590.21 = 18.2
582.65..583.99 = 21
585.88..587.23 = 21.3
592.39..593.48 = 21.3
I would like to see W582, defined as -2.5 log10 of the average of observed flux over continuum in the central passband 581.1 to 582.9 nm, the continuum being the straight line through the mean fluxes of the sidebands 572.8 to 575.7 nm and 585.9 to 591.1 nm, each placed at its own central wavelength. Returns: -0.07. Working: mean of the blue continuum 21.3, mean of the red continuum 19.5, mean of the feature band 21.6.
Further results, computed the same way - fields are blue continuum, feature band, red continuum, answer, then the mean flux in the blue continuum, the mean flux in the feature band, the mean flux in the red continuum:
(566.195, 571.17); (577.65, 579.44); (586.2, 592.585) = -0.09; 20.5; 21.9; 19.7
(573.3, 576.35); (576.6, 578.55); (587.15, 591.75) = -0.04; 21.3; 21.7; 19.1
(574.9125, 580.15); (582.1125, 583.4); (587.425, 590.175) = -0.07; 21.6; 21.4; 18.1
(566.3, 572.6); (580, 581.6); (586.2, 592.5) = -0.06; 20.6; 21.1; 19.7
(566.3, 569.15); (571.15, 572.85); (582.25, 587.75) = 0.00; 20.7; 20.8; 21.1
